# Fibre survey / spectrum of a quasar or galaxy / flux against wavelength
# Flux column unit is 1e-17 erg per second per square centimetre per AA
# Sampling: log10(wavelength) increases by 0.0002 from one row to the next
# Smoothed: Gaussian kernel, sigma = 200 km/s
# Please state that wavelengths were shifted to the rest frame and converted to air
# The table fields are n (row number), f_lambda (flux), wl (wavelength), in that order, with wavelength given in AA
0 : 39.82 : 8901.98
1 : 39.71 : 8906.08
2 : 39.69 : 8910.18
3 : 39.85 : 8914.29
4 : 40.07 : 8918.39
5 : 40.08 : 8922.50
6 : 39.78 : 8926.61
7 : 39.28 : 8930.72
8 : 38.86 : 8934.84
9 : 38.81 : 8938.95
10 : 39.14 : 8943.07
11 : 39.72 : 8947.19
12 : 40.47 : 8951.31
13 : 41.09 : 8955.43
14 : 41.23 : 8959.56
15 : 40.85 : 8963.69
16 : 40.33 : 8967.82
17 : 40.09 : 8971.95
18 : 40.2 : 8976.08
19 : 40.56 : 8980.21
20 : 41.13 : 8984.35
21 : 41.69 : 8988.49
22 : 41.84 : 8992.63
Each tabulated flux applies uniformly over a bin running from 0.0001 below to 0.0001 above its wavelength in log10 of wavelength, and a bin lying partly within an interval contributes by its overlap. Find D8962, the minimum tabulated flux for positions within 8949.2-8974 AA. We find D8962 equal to 40.09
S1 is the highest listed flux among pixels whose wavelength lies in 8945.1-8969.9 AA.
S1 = 41.23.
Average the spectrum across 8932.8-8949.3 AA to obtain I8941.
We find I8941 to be 39.1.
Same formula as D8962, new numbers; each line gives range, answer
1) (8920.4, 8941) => 38.81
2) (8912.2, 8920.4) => 39.85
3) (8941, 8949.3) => 39.14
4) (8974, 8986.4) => 40.2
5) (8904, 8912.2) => 39.69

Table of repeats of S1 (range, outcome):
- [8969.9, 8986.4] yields 41.13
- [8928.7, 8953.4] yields 40.47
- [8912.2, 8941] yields 40.08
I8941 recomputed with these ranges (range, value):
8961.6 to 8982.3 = 40.4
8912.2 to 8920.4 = 40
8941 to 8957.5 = 40.1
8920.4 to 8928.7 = 39.9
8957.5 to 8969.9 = 40.8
